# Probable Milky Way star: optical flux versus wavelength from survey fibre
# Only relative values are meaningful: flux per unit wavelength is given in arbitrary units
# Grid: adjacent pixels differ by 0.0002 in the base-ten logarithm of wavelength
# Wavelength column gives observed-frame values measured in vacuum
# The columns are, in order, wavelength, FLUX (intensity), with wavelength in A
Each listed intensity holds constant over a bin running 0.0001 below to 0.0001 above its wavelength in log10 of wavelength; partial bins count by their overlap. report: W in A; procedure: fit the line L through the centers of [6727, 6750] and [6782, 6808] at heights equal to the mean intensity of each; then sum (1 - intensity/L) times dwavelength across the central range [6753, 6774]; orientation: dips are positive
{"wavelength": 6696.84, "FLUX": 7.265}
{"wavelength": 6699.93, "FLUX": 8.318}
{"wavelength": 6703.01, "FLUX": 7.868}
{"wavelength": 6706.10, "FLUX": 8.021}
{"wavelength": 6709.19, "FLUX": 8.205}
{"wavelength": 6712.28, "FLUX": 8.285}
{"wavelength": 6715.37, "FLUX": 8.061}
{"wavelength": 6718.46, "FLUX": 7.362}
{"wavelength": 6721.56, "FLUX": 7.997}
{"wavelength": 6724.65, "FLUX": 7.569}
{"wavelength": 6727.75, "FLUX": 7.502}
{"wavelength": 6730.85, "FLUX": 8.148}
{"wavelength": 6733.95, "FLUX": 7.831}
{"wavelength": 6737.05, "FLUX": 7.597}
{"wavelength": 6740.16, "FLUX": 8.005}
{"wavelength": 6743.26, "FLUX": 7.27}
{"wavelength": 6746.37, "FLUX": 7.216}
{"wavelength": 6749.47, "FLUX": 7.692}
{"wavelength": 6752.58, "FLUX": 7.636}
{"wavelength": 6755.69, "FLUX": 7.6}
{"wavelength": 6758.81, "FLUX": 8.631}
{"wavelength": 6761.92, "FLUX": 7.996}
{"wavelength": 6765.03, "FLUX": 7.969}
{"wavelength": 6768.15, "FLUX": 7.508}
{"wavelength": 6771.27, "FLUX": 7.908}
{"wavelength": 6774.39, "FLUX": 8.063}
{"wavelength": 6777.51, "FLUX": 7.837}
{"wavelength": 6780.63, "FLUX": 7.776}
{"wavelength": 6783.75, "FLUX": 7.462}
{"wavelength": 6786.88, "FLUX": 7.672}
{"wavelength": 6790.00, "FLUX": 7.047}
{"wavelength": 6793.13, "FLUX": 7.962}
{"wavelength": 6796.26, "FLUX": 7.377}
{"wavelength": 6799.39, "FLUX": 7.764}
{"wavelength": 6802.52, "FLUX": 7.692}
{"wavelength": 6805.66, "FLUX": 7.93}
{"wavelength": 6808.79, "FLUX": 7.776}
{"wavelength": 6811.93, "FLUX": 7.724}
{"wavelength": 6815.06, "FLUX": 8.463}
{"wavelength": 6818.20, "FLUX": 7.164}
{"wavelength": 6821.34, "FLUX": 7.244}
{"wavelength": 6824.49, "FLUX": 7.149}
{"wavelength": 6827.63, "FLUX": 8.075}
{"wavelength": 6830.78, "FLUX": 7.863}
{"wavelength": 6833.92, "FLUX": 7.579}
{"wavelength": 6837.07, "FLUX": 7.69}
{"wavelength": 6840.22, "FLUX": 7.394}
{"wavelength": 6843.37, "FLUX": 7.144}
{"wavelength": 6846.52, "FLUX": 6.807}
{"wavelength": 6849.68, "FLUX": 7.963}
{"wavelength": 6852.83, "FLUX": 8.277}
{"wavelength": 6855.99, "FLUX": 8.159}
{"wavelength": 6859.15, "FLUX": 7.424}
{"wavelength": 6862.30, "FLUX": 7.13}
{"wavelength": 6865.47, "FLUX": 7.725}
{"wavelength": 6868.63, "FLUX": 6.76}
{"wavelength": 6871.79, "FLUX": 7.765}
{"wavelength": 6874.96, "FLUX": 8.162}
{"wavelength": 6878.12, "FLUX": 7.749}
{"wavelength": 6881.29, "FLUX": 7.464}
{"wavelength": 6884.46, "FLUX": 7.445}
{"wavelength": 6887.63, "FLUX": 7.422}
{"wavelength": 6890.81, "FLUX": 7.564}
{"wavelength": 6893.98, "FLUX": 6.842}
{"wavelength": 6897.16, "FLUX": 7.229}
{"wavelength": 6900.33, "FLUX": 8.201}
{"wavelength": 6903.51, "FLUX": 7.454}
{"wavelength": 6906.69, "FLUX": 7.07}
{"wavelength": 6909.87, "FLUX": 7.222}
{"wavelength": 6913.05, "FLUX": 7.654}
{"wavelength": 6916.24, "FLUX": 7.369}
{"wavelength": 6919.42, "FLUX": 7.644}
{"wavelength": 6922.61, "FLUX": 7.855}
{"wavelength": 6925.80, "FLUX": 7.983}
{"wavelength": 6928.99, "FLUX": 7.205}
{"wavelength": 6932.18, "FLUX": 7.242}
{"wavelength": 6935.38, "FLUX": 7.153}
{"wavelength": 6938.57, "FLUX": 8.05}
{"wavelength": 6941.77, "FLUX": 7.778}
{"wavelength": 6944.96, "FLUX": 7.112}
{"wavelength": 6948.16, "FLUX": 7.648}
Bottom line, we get -0.78 A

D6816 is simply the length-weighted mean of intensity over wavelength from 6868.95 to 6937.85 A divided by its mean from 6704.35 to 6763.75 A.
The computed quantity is 1.0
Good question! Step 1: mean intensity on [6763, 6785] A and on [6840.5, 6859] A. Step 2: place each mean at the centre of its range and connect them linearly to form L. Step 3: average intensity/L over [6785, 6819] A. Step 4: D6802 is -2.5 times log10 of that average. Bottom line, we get 0.01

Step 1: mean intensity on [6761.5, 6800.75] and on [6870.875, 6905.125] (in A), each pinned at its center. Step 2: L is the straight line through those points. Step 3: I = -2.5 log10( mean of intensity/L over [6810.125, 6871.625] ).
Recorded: 0.01 mag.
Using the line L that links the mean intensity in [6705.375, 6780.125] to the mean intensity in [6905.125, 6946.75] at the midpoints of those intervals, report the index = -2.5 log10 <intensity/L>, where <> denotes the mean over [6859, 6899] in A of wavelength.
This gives 0.02 mag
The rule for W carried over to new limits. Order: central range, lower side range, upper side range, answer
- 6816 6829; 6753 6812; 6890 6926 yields 0.4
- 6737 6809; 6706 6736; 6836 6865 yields 0.3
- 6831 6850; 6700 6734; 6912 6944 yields 0.7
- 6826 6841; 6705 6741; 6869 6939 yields -0.2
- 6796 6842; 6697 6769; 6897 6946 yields 0.2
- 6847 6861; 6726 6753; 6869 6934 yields -0.5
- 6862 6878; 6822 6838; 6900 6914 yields 0.0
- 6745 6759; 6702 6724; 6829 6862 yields 0.3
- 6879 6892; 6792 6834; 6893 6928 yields 0.1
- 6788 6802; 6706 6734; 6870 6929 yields 0.4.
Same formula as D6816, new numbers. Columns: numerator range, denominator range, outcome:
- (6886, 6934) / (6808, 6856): 0.98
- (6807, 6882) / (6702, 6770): 0.97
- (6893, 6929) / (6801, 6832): 0.97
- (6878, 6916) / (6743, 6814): 0.96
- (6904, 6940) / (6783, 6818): 0.97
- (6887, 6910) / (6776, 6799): 0.97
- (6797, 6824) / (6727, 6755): 1.00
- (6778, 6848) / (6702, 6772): 0.97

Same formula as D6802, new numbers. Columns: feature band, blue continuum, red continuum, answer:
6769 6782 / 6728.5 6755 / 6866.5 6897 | -0.036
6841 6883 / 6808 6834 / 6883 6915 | -0.006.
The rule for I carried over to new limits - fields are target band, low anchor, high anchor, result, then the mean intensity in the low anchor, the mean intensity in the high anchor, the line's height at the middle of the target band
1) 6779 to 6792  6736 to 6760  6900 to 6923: 0.02 mag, 7.69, 7.51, 7.65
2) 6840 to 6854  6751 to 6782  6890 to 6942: 0.02 mag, 7.89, 7.49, 7.68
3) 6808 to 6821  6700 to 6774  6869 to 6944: -0.01 mag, 7.83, 7.53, 7.69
